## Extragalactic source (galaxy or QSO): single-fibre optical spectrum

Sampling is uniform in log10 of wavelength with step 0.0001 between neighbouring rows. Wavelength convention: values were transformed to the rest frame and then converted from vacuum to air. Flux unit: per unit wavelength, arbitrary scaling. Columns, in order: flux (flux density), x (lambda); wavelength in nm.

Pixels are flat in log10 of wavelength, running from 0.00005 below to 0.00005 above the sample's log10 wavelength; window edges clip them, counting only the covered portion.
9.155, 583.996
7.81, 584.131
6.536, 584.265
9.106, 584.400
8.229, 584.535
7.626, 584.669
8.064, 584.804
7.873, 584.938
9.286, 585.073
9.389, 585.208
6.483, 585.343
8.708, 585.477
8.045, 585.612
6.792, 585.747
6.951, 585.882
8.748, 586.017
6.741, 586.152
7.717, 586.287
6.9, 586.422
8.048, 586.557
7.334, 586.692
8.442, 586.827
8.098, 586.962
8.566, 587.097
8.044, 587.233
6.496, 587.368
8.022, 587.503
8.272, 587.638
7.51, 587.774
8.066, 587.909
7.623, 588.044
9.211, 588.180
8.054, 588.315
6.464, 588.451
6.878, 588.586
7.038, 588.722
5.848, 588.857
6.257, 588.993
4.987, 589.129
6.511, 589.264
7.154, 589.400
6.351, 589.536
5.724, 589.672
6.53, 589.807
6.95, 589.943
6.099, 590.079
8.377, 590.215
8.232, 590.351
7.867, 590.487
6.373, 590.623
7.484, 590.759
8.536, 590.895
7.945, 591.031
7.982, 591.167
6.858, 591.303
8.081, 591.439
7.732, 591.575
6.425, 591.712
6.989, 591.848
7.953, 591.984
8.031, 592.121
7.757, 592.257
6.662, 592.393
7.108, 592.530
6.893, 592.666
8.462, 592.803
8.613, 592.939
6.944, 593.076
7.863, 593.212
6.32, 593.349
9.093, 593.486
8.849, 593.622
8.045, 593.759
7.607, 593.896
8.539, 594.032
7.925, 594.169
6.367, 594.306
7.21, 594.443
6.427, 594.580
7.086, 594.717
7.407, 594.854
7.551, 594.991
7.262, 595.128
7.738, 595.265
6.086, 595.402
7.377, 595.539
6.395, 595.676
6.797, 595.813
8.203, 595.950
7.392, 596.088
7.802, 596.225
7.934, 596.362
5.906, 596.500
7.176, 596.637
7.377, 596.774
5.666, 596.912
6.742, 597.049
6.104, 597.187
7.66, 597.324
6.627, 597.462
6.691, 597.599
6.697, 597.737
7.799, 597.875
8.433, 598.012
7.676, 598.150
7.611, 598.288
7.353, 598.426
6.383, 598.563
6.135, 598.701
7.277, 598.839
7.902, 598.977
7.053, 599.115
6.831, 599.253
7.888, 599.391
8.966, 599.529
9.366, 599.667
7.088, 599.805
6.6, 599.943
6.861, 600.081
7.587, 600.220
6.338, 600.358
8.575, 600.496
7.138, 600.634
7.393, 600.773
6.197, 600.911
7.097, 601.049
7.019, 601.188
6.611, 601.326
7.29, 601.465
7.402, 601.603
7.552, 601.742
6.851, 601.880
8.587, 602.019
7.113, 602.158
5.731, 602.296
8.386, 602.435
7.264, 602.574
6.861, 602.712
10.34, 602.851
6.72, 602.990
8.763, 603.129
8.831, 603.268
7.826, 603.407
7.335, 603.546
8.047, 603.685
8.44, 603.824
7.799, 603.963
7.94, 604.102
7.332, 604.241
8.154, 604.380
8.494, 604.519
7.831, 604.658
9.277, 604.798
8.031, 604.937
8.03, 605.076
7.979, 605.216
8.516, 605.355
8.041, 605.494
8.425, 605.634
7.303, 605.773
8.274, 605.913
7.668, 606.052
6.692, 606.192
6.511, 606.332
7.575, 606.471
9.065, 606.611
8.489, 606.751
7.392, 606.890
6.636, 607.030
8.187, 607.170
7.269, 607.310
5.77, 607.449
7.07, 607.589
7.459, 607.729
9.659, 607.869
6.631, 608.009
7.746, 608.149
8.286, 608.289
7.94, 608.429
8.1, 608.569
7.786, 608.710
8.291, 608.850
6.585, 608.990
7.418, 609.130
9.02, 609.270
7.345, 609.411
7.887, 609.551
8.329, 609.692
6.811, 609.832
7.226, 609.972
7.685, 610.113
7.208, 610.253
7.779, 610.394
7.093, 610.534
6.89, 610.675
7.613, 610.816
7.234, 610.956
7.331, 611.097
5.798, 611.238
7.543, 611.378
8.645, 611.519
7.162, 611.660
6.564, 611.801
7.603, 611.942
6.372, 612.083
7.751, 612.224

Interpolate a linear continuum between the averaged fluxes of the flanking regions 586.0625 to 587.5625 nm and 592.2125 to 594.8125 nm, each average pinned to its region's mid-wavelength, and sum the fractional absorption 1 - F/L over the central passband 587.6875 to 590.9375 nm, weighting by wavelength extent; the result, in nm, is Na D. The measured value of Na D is 0.24 nm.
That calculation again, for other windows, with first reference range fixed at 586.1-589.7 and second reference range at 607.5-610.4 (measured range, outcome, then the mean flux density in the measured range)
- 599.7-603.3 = 0.08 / 7.4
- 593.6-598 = 0.15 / 7.2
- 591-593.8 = -0.10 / 7.64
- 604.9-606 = -0.06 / 8.07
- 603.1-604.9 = -0.13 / 8.14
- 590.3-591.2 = -0.05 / 7.76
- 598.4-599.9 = 0.01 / 7.47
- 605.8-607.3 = 0.01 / 7.62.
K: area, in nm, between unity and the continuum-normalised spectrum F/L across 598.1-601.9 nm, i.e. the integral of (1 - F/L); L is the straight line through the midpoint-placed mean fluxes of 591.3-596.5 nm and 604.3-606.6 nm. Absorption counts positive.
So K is 0.209 nm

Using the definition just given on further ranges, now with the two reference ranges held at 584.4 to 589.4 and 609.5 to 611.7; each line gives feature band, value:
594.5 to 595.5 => 0.06 nm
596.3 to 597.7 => 0.14 nm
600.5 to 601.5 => 0.06 nm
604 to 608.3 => -0.21 nm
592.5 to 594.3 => -0.07 nm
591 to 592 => 0.01 nm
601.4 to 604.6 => -0.14 nm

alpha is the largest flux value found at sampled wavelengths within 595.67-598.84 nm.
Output 8.433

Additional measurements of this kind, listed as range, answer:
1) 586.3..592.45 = 9.211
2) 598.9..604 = 10.34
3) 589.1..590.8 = 8.377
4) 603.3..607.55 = 9.277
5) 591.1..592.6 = 8.081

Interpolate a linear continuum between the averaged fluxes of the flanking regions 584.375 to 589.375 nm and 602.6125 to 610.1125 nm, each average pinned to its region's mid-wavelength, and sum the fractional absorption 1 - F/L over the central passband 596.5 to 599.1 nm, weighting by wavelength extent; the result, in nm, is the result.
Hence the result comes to 0.234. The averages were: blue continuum 7.62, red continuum 7.83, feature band 7.04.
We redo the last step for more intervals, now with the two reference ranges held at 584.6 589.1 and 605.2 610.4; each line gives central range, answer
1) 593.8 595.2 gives 0.06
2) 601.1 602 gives 0.06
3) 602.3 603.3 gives -0.04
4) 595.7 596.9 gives 0.07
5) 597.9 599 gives 0.05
